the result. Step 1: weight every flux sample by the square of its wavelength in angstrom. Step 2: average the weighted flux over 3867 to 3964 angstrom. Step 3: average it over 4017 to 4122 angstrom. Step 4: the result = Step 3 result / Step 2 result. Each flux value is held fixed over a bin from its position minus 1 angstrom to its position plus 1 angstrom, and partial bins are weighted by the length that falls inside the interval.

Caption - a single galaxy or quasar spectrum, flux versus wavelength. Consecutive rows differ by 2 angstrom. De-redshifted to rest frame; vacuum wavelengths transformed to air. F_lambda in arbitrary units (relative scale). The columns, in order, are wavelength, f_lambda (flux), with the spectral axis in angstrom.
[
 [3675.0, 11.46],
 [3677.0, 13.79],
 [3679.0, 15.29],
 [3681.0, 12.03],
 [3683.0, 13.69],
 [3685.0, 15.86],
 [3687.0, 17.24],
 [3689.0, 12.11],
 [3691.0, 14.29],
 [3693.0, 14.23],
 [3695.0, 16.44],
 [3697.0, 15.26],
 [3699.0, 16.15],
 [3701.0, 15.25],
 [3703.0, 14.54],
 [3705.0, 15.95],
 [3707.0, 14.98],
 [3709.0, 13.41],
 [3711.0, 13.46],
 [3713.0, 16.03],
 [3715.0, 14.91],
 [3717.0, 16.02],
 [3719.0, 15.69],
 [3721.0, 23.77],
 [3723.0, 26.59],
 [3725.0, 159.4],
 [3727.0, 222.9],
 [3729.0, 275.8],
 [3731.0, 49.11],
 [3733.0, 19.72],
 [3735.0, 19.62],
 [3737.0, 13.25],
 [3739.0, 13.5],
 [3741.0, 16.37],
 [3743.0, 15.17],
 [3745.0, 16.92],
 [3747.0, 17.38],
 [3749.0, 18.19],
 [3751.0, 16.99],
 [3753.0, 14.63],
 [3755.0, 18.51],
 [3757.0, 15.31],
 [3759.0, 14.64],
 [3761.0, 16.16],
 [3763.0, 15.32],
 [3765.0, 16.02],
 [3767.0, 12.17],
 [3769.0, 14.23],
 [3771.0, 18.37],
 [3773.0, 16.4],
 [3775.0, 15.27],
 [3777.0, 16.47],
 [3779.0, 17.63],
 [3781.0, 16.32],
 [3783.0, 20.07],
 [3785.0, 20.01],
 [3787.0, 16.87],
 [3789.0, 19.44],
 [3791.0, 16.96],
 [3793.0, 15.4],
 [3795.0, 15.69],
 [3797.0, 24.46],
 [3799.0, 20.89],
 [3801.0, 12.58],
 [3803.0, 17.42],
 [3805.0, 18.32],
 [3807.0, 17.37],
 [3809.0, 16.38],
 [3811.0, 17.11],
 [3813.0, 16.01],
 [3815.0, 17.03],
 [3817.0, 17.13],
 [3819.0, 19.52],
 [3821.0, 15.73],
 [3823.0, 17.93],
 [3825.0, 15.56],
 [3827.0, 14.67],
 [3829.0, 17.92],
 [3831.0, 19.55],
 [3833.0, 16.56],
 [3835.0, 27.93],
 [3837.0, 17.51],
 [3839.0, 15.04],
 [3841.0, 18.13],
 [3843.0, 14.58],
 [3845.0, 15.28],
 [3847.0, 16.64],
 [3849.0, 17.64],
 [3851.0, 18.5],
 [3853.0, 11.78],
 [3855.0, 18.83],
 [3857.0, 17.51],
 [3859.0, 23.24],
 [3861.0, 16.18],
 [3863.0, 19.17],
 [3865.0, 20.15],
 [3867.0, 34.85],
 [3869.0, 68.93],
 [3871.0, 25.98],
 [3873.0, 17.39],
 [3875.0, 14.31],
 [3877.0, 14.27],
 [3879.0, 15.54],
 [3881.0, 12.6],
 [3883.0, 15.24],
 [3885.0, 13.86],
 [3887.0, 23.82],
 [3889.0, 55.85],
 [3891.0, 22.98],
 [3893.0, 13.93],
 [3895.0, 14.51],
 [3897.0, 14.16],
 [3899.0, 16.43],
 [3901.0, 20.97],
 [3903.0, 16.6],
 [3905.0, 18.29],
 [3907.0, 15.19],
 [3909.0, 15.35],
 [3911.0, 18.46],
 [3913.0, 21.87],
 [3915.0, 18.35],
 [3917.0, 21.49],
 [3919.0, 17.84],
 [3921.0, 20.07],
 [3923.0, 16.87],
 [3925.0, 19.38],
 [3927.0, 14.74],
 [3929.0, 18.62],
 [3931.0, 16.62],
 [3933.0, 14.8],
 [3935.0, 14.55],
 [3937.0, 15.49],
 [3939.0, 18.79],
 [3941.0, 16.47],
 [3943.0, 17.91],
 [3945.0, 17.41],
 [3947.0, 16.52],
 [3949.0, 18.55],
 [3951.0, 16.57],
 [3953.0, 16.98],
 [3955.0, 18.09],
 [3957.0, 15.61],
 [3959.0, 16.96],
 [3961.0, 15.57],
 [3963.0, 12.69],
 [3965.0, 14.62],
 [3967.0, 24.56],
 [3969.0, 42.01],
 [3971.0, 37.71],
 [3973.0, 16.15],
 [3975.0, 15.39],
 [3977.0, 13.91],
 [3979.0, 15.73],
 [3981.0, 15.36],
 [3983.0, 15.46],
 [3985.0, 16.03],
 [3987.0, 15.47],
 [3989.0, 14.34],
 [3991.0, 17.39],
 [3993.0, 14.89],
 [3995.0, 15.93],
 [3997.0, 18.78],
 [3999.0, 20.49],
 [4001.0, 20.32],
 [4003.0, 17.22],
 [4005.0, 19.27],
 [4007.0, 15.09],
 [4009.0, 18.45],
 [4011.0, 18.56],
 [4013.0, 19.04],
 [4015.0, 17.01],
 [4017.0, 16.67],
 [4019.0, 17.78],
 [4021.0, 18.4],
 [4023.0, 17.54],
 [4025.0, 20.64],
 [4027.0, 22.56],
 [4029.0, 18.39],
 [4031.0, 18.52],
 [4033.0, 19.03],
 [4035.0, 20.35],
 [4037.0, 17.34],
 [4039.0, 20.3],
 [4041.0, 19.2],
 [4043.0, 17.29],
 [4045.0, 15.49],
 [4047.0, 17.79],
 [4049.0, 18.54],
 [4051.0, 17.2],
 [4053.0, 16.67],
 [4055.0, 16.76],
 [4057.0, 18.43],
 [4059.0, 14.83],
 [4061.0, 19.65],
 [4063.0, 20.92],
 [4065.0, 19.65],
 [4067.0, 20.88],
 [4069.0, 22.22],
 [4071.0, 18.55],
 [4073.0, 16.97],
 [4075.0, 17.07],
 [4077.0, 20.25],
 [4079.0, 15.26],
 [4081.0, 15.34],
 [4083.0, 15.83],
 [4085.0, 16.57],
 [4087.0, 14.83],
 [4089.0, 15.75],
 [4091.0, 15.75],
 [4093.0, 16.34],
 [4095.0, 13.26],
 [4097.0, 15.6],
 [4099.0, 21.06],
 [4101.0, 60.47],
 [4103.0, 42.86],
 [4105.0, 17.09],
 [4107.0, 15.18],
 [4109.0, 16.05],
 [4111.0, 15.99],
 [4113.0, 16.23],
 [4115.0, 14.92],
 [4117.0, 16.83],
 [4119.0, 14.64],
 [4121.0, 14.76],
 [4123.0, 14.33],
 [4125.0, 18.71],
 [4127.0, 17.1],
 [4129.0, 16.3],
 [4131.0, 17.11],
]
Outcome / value 1.06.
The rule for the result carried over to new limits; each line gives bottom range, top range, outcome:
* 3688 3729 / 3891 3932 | 0.49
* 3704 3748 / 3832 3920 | 0.47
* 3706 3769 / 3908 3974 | 0.57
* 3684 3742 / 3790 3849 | 0.48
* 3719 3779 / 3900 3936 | 0.51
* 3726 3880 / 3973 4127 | 0.85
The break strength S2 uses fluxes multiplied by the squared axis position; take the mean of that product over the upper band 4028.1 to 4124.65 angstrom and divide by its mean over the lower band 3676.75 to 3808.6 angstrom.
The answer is 0.85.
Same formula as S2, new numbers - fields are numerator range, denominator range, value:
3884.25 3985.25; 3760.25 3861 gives 1.16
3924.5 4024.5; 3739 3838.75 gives 1.15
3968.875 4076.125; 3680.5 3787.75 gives 0.76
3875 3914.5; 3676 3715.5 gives 1.42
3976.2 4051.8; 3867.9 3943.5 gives 0.95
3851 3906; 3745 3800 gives 1.32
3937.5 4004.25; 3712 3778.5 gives 0.57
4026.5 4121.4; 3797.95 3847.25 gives 1.24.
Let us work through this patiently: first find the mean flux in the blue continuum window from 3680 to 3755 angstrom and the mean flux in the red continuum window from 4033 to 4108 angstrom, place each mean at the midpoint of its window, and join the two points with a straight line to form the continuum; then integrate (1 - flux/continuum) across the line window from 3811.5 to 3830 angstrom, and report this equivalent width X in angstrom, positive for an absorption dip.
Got 7.8 angstrom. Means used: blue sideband 33.2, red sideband 19.4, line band 16.8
